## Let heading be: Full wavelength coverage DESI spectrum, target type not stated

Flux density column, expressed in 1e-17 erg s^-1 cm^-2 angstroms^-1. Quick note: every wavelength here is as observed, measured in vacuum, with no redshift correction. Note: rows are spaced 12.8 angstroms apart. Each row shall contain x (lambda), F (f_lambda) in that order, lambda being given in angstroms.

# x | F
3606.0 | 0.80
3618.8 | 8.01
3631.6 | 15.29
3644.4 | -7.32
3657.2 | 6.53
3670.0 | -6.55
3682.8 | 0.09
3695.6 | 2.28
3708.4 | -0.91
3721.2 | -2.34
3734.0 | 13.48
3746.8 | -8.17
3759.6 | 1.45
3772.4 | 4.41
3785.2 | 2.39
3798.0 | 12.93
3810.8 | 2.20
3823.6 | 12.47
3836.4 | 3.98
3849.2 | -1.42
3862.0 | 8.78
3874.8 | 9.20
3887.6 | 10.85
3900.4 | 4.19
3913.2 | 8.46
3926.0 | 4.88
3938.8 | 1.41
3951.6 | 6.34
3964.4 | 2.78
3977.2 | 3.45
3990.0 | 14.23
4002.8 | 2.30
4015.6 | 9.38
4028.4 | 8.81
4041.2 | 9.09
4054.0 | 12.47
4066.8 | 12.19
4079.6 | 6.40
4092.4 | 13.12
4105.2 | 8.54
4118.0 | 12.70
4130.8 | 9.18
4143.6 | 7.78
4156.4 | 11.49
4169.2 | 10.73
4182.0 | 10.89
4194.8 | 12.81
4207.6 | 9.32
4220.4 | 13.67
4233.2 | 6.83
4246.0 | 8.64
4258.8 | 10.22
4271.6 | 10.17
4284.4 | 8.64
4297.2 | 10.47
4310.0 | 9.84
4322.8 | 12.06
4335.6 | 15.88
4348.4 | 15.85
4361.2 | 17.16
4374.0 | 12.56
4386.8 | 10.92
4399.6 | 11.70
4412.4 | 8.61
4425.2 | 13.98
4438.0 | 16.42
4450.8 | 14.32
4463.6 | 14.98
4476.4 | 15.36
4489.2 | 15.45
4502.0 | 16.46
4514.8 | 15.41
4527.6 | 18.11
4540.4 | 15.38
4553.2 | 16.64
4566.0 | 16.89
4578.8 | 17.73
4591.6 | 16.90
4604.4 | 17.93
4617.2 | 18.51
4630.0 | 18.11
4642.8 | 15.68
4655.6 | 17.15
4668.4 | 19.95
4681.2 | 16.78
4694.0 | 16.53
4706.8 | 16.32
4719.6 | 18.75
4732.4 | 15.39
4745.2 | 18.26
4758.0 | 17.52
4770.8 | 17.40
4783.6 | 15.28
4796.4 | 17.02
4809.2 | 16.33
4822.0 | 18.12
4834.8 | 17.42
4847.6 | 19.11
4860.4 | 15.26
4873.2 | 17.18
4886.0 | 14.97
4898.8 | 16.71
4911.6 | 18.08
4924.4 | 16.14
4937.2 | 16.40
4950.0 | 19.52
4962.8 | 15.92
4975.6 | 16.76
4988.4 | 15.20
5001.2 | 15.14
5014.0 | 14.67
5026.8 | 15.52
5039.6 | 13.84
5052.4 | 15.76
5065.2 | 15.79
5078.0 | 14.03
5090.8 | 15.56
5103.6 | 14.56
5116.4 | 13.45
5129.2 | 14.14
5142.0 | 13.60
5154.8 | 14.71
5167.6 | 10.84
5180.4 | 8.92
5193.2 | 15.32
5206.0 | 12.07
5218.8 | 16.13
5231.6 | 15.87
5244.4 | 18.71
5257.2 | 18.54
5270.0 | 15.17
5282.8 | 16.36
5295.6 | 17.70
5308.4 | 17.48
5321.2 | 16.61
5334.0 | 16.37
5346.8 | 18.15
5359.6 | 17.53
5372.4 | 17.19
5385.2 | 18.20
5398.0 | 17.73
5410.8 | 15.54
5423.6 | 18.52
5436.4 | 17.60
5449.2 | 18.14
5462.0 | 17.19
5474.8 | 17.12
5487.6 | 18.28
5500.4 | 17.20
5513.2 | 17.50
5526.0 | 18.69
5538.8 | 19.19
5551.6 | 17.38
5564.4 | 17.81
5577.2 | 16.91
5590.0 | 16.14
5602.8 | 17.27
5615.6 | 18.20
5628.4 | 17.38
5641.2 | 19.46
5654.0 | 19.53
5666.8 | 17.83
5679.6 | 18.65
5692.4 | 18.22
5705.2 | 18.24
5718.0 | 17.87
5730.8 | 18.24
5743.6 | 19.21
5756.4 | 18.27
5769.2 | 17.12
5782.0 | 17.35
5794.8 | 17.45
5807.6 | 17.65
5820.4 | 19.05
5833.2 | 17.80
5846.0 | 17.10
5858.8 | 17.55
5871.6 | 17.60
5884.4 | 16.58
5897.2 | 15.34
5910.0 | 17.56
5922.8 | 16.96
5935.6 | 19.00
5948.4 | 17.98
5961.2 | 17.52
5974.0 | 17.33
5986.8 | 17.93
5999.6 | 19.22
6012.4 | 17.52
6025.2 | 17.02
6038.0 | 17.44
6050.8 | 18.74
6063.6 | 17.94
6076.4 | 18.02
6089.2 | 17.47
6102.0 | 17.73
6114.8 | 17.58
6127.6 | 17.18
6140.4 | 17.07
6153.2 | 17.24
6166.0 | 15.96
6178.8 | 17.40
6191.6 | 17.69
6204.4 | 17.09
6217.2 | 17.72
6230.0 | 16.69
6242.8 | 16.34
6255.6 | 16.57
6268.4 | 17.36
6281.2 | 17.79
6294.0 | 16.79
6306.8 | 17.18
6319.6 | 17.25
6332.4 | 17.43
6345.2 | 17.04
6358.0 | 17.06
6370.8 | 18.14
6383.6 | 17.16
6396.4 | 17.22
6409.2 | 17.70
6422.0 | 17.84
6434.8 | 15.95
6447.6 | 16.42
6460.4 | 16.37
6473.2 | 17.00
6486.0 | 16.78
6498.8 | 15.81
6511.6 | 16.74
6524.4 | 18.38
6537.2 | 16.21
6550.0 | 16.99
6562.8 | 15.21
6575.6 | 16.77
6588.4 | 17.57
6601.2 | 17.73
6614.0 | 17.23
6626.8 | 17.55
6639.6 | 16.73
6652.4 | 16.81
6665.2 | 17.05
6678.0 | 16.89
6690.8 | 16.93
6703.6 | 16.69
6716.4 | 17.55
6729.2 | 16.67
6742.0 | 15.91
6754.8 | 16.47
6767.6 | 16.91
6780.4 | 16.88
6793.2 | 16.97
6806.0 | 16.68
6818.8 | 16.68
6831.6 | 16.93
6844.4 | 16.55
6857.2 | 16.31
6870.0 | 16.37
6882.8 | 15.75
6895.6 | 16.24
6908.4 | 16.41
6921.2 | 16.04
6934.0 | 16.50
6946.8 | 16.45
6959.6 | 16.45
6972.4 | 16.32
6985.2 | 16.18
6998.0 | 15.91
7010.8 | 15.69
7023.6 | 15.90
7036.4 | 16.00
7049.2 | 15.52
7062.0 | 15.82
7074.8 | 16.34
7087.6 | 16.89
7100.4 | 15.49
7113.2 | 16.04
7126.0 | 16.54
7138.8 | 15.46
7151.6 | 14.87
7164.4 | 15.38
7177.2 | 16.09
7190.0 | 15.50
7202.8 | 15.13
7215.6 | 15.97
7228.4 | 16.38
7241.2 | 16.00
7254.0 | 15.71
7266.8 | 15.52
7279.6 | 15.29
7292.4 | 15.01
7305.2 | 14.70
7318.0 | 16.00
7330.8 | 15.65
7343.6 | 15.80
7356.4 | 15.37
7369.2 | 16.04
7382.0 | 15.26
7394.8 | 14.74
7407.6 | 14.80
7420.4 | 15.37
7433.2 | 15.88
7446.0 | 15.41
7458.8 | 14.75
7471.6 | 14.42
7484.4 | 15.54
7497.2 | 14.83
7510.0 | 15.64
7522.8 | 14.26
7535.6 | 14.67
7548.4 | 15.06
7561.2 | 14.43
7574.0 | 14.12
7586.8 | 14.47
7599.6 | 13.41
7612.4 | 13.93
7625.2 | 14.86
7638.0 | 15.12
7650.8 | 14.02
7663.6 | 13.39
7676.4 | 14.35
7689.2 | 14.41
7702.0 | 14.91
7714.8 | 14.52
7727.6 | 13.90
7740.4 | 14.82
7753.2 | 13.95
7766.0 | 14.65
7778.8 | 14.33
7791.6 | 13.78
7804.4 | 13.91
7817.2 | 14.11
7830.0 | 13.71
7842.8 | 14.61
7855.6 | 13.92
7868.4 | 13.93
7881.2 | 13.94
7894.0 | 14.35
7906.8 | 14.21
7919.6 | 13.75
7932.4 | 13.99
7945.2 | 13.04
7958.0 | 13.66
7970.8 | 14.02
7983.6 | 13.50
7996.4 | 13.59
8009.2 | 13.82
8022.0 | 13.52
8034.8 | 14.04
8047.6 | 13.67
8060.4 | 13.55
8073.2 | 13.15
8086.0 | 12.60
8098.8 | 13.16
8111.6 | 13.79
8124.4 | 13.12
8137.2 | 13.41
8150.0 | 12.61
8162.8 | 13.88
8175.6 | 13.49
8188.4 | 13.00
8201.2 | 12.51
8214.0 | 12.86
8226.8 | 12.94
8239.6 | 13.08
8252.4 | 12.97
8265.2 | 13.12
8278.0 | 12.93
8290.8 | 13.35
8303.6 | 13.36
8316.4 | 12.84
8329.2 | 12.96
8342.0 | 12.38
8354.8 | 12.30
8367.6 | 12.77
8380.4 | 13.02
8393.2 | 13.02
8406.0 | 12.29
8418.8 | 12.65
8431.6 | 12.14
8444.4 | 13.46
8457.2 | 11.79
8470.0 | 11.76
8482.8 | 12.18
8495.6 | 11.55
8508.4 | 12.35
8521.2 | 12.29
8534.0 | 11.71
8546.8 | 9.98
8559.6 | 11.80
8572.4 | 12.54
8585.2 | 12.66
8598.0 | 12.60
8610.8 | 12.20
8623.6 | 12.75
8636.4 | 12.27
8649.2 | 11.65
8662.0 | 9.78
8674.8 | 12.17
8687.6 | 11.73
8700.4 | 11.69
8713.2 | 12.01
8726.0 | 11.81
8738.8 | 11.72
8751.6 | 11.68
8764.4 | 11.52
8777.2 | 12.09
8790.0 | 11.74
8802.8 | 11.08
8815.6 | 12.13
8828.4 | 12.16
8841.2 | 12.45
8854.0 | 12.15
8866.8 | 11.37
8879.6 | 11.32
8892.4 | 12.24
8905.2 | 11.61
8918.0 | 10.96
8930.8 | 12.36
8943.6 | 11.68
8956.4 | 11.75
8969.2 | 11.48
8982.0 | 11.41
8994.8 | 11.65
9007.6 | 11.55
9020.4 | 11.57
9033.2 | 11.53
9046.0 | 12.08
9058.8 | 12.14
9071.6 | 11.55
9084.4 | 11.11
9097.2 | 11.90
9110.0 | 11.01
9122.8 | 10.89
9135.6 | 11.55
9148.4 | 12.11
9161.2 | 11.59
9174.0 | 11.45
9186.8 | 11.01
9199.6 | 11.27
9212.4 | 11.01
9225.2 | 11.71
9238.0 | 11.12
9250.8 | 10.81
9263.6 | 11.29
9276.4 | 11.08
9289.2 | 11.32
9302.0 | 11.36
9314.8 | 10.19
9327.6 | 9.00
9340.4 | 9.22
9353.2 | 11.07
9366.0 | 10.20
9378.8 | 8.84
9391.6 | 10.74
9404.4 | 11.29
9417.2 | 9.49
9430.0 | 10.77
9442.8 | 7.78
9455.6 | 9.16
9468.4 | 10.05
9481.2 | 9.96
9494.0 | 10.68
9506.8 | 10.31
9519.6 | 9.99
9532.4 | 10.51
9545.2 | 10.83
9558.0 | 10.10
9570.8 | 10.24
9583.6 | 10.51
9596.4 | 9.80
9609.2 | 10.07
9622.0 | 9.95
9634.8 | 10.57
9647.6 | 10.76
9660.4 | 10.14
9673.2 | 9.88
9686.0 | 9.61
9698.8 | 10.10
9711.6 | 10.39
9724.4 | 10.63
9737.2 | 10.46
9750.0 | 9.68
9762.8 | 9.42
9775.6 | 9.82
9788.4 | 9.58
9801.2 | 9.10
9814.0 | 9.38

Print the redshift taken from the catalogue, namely 0.00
